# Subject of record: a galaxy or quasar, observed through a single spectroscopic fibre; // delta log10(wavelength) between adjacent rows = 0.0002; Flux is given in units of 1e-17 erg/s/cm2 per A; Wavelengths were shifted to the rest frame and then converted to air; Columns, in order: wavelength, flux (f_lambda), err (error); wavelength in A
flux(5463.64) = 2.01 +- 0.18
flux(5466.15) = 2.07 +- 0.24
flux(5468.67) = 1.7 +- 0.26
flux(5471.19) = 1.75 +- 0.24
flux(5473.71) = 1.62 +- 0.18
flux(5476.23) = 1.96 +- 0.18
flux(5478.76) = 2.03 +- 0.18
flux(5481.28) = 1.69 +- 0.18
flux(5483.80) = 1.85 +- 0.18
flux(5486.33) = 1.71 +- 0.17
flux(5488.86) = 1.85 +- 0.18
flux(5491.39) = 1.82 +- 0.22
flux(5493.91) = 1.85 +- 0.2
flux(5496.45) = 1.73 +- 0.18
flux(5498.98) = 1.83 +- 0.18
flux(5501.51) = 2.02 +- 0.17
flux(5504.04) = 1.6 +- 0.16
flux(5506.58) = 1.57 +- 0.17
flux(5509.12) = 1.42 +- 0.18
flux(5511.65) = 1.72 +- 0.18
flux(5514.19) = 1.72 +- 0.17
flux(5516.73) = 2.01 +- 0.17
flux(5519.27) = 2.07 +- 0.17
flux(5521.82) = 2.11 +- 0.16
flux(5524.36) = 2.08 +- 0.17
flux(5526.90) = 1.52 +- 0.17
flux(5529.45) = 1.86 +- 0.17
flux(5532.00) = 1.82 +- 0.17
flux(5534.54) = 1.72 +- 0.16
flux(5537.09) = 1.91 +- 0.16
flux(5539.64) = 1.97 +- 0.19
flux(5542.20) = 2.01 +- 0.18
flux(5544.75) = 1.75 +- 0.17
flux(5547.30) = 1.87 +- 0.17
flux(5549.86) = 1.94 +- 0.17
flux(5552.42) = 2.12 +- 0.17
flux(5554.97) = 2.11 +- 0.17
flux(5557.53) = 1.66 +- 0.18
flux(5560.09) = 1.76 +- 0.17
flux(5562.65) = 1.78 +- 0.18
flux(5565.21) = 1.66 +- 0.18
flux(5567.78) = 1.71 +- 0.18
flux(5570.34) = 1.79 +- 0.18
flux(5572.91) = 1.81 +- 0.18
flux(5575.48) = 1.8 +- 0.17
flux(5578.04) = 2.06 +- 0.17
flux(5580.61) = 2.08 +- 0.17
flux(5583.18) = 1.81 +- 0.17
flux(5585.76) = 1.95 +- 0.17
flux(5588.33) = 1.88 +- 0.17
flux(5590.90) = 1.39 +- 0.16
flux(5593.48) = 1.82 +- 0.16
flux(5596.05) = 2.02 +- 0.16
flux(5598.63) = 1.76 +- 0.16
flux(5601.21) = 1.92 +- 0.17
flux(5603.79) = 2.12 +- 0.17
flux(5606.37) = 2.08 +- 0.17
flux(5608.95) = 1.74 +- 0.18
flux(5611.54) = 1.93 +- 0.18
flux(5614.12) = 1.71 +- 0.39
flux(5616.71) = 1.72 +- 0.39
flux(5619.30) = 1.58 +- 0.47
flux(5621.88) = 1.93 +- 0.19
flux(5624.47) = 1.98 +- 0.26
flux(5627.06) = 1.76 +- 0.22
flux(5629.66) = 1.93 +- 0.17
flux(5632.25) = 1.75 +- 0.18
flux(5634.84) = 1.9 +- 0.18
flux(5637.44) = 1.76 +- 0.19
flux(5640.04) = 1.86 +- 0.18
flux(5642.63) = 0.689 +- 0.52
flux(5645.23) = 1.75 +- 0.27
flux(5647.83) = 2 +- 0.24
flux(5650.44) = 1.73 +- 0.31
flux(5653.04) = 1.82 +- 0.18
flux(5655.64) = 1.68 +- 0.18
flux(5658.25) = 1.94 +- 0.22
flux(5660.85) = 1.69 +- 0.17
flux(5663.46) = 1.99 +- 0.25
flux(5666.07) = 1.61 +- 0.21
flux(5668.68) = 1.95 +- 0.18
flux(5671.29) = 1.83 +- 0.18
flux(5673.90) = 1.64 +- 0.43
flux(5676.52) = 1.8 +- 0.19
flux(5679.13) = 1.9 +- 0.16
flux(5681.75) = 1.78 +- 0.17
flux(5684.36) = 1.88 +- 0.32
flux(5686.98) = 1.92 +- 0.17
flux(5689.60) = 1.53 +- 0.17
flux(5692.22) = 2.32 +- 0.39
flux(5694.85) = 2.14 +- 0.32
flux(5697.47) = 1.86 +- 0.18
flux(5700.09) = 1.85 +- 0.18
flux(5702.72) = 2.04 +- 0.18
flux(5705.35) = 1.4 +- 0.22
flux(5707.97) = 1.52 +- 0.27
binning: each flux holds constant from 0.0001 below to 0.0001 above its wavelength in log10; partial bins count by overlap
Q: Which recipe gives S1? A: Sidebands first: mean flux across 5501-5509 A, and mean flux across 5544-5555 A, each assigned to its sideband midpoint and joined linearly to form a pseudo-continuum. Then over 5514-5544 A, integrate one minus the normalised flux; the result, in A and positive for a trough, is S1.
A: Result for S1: -1.50 A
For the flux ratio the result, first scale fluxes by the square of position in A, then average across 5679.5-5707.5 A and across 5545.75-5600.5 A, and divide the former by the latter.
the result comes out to 1.05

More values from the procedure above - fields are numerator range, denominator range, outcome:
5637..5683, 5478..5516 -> 1.05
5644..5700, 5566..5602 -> 1.04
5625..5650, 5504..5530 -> 1.00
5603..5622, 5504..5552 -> 1.03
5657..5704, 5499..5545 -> 1.08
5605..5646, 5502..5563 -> 0.99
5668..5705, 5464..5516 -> 1.13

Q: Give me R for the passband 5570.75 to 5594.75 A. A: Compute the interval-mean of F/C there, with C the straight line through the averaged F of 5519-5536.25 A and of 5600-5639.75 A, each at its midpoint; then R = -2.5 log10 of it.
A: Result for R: 0.01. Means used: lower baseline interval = 1.87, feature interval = 1.84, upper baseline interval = 1.85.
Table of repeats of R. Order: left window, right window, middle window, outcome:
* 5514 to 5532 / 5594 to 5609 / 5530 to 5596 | 0.05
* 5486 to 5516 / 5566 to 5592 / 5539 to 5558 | -0.08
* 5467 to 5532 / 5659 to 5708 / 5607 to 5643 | 0.04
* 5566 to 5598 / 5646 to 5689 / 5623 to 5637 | -0.02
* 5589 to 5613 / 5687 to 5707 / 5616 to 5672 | 0.06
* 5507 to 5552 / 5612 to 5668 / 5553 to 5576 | 0.02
